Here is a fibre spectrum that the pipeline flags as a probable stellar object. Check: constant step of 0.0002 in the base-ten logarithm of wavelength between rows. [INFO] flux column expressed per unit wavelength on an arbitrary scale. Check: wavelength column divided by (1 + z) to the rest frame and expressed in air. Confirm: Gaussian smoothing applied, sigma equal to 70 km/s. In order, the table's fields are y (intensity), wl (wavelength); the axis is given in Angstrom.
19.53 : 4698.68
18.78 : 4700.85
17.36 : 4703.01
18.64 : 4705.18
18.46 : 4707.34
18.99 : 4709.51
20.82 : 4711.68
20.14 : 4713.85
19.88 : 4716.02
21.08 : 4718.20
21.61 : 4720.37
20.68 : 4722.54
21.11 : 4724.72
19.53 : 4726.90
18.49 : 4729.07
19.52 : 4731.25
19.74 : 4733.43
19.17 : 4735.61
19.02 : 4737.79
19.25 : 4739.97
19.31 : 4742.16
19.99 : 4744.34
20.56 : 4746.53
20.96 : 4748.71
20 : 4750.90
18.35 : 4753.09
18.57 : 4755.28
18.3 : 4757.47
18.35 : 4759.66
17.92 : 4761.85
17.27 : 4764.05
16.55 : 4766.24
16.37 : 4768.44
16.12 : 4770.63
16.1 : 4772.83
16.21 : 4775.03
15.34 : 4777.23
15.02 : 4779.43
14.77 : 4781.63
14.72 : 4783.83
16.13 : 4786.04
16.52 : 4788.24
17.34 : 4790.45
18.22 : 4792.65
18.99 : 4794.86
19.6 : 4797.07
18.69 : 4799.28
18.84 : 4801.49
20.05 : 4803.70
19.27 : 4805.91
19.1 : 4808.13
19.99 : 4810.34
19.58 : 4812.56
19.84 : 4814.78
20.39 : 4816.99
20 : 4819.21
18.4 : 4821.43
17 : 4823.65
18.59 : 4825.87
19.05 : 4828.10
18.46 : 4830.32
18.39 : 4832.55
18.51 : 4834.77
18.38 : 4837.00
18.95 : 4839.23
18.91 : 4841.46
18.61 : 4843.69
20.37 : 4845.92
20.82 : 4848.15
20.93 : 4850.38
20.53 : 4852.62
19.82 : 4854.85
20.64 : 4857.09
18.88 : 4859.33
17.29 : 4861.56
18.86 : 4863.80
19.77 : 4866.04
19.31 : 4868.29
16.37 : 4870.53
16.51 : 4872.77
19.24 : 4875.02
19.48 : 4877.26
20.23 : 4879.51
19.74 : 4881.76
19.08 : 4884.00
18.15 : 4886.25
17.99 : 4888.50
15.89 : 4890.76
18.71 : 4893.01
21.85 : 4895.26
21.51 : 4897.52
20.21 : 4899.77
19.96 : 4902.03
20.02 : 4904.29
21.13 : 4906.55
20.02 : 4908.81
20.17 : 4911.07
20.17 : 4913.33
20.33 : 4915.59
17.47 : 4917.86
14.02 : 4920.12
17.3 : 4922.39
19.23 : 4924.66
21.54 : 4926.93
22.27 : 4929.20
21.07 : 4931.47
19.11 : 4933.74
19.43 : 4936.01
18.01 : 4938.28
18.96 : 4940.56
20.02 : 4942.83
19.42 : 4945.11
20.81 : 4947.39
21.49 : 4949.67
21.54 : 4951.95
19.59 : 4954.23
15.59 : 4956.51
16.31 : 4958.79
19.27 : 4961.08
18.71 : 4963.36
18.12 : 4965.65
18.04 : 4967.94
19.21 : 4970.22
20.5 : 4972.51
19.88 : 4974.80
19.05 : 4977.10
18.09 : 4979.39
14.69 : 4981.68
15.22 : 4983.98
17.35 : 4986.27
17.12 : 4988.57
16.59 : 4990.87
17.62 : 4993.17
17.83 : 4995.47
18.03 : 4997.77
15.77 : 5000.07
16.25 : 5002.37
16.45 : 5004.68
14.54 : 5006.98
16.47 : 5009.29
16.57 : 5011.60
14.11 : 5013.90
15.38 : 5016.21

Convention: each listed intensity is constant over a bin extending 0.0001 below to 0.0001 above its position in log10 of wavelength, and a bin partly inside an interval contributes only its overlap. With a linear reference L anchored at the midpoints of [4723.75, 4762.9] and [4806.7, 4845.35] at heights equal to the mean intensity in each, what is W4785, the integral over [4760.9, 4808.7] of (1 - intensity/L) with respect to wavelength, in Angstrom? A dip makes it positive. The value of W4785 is 4.8 Angstrom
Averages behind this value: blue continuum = 19.3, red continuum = 19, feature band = 17.2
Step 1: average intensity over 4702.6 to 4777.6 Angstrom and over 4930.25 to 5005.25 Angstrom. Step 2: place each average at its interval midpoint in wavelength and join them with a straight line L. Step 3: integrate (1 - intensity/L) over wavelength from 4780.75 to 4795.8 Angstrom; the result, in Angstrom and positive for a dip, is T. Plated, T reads 1.7 Angstrom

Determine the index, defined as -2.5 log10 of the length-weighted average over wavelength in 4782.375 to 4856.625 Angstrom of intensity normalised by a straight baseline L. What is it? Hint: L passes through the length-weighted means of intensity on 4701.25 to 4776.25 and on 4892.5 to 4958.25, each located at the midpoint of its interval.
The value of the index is 0.02 mag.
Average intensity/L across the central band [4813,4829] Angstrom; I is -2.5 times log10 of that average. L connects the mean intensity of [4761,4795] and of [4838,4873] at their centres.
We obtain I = -0.06 mag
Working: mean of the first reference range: 16.4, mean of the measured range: 19.1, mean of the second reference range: 19.2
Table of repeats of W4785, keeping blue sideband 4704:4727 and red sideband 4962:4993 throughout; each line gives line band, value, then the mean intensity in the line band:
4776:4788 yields 2.60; 15.3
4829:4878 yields -0.28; 19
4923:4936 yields -1.50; 20.4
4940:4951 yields -1.25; 20.2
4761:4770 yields 1.24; 17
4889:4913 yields -1.78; 19.9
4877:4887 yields -0.36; 19.4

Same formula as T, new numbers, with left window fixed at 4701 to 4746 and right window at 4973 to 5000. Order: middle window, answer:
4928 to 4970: -3.8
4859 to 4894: -0.2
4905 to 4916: -1.4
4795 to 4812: -0.4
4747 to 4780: 3.0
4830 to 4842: 0.1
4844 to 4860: -1.5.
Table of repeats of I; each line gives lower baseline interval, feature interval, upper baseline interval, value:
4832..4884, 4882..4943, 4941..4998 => -0.03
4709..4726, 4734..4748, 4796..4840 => 0.03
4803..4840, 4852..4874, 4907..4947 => 0.02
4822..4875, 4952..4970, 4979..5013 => -0.07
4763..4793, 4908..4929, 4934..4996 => -0.07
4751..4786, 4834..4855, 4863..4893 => -0.09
